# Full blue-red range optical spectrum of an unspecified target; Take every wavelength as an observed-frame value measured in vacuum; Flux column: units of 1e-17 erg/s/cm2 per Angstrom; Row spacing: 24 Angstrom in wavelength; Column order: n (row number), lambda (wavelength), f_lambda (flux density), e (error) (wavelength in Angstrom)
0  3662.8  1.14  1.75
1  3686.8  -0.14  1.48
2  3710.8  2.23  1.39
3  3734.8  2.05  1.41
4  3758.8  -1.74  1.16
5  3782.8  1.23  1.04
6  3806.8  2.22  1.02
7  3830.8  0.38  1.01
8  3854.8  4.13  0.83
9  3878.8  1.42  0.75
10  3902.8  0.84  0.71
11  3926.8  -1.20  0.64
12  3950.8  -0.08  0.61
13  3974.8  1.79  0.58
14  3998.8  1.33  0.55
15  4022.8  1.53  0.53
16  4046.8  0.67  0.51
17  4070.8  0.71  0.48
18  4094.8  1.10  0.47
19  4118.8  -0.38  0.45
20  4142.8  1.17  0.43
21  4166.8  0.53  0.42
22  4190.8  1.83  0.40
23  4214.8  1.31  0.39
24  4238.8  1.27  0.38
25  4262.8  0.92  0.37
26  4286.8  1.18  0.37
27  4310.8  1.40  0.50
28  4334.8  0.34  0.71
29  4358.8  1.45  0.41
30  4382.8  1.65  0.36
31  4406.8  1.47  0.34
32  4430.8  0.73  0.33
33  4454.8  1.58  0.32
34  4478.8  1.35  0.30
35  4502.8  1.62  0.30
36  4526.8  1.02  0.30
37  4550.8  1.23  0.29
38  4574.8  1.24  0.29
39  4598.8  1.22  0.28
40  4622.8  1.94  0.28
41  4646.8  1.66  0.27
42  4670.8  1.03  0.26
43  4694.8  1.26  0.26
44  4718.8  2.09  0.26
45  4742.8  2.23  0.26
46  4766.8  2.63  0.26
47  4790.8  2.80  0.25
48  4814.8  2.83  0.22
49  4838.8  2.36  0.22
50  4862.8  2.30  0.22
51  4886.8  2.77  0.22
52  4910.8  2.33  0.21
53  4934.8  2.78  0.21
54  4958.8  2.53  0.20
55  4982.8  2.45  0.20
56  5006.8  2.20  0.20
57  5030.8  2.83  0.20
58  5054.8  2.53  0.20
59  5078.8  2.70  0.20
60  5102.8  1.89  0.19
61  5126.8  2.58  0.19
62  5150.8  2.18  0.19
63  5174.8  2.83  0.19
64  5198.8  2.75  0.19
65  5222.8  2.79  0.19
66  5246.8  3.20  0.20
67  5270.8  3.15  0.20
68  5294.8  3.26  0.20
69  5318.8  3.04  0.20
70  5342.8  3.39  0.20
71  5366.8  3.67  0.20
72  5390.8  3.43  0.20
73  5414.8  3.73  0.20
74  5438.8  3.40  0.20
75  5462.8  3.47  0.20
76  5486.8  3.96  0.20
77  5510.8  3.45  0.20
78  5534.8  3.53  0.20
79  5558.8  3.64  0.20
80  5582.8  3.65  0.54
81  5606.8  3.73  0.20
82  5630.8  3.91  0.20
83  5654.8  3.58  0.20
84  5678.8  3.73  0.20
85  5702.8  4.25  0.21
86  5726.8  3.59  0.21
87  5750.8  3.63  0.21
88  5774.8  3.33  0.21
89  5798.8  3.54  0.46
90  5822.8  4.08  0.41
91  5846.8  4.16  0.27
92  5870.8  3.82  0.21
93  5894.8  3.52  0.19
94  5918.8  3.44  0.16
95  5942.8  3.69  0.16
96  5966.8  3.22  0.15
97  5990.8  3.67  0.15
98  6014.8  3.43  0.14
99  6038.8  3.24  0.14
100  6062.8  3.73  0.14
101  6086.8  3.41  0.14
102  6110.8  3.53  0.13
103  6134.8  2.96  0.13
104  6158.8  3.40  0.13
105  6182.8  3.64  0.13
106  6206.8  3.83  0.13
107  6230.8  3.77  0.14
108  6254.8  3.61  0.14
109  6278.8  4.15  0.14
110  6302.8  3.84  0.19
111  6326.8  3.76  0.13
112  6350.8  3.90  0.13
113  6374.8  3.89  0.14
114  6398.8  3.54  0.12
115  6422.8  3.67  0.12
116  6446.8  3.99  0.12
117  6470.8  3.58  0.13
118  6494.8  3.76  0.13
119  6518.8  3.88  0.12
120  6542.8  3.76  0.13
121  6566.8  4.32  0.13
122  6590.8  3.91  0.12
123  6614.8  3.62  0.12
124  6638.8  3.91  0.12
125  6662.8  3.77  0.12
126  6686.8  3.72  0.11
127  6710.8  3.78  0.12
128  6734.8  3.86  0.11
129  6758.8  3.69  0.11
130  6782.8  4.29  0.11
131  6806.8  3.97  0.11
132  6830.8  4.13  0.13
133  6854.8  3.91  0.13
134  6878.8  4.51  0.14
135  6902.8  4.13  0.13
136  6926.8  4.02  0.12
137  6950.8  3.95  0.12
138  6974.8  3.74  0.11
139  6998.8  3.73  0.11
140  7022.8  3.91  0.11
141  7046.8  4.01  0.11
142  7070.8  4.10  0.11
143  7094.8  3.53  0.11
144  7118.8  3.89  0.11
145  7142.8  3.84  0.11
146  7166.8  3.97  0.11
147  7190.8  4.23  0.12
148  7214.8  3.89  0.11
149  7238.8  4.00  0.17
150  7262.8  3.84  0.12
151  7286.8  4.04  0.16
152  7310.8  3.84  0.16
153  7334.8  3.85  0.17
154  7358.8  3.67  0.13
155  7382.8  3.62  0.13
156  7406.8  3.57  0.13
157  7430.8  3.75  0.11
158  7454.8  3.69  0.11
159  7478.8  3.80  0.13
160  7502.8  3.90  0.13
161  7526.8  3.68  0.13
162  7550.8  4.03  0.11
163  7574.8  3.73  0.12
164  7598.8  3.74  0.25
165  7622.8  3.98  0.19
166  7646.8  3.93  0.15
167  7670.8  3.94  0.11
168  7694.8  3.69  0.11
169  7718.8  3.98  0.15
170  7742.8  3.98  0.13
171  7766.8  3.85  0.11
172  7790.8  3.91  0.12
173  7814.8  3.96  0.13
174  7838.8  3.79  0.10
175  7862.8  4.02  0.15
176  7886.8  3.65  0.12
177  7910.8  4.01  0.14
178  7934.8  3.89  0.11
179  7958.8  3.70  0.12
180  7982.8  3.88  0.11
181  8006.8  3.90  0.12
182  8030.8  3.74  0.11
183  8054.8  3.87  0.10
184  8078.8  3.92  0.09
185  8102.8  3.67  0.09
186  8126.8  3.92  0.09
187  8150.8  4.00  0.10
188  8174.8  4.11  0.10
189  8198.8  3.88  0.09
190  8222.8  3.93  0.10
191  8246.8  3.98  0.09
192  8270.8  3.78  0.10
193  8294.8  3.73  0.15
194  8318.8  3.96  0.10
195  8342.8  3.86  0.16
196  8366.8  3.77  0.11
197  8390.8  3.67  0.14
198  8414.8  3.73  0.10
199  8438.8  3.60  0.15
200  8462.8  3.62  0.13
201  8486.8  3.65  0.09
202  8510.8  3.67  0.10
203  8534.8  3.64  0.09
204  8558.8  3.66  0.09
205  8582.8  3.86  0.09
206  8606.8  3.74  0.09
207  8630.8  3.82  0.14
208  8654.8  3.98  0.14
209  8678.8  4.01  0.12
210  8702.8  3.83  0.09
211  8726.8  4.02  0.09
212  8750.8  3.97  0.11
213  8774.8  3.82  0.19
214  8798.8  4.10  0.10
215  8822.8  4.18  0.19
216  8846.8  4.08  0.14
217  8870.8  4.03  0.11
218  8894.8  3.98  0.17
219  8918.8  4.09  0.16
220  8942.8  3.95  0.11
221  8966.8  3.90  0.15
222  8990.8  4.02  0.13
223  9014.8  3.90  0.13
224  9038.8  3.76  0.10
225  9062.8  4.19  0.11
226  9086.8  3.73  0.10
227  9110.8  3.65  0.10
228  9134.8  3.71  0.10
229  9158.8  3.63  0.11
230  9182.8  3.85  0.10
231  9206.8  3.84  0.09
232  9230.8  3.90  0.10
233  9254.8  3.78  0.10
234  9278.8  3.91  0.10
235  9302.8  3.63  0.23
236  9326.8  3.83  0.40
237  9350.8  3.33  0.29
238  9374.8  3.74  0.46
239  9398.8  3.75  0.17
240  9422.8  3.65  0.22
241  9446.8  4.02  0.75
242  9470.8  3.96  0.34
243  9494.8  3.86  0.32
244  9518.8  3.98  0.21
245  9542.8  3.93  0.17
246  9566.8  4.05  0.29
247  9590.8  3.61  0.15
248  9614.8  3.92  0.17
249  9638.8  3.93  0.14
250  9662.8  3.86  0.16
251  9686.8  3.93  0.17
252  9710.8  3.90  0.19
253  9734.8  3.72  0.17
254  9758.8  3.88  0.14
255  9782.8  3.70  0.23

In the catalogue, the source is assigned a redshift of 0.185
